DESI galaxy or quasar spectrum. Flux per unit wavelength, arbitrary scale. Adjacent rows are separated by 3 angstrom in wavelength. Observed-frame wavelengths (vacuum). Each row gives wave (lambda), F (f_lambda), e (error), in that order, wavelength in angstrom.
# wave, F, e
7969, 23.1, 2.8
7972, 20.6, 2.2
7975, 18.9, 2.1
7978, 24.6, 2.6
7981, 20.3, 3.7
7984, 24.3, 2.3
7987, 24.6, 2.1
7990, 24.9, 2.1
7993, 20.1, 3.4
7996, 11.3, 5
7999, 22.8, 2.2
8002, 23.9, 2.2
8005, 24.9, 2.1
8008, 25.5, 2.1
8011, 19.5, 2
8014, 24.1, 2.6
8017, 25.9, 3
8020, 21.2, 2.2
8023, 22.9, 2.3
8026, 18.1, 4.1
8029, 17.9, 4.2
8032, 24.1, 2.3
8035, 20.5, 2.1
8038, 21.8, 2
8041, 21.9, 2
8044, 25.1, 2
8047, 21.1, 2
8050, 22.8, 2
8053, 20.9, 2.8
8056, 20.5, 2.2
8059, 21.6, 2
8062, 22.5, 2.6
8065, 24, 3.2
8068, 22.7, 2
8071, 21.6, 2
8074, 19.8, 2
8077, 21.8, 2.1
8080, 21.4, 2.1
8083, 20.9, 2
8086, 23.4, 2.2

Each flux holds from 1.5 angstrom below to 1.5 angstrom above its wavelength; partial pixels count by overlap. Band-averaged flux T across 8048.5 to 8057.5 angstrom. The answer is 21.4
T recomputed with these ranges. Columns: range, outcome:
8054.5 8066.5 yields 22.2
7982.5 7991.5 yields 24.6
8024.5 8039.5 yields 20.5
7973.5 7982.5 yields 21.3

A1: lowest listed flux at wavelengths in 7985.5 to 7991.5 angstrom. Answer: 24.6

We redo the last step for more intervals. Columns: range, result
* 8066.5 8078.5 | 19.8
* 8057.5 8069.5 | 21.6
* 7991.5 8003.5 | 11.3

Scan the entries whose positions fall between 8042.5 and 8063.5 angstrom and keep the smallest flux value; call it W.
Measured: 20.5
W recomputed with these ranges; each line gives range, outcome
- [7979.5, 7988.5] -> 20.3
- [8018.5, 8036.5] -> 17.9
